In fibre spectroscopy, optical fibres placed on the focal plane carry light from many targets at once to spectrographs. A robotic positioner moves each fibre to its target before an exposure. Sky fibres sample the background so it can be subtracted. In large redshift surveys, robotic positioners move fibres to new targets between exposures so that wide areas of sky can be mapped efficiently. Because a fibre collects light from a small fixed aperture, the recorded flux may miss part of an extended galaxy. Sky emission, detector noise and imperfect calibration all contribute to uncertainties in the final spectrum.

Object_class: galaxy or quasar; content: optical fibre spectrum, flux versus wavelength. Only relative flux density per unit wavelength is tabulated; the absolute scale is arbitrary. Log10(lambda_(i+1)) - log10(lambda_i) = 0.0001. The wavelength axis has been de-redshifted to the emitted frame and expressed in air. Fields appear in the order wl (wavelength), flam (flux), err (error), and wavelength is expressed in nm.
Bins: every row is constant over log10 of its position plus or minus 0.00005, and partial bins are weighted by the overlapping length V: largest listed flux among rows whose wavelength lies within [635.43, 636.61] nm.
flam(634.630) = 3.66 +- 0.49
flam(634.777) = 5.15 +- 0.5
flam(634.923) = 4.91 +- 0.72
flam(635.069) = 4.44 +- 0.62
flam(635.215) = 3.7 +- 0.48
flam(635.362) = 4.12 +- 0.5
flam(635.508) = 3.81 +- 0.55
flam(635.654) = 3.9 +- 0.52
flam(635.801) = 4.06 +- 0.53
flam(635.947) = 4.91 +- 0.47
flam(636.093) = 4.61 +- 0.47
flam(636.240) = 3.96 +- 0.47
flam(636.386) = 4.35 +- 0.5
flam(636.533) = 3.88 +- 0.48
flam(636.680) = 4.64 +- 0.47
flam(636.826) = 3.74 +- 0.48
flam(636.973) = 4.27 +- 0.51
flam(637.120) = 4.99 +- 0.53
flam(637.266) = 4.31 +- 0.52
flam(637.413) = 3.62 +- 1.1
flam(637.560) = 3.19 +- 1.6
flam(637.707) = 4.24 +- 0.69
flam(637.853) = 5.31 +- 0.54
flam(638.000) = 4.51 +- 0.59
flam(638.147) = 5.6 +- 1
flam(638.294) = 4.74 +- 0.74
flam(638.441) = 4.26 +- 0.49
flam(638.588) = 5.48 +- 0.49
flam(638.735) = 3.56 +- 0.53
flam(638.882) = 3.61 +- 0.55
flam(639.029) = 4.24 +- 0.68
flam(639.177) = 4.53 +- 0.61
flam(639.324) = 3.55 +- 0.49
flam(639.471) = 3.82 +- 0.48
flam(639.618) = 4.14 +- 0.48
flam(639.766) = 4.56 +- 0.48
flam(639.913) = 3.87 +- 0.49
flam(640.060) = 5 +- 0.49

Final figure 4.91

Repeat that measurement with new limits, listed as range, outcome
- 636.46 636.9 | 4.64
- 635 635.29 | 4.44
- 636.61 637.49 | 4.99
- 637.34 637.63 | 3.62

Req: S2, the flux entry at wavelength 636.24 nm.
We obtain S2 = 3.96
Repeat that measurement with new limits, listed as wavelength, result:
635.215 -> 3.7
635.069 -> 4.44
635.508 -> 3.81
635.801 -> 4.06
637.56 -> 3.19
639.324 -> 3.55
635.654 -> 3.9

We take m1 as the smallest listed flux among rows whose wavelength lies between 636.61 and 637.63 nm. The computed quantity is 3.19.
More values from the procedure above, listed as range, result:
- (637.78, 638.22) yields 4.51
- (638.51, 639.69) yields 3.55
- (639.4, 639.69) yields 3.82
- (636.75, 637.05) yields 3.74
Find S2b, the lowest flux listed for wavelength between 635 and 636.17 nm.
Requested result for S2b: 3.7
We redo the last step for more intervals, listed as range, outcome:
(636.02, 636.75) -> 3.88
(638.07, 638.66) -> 4.26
